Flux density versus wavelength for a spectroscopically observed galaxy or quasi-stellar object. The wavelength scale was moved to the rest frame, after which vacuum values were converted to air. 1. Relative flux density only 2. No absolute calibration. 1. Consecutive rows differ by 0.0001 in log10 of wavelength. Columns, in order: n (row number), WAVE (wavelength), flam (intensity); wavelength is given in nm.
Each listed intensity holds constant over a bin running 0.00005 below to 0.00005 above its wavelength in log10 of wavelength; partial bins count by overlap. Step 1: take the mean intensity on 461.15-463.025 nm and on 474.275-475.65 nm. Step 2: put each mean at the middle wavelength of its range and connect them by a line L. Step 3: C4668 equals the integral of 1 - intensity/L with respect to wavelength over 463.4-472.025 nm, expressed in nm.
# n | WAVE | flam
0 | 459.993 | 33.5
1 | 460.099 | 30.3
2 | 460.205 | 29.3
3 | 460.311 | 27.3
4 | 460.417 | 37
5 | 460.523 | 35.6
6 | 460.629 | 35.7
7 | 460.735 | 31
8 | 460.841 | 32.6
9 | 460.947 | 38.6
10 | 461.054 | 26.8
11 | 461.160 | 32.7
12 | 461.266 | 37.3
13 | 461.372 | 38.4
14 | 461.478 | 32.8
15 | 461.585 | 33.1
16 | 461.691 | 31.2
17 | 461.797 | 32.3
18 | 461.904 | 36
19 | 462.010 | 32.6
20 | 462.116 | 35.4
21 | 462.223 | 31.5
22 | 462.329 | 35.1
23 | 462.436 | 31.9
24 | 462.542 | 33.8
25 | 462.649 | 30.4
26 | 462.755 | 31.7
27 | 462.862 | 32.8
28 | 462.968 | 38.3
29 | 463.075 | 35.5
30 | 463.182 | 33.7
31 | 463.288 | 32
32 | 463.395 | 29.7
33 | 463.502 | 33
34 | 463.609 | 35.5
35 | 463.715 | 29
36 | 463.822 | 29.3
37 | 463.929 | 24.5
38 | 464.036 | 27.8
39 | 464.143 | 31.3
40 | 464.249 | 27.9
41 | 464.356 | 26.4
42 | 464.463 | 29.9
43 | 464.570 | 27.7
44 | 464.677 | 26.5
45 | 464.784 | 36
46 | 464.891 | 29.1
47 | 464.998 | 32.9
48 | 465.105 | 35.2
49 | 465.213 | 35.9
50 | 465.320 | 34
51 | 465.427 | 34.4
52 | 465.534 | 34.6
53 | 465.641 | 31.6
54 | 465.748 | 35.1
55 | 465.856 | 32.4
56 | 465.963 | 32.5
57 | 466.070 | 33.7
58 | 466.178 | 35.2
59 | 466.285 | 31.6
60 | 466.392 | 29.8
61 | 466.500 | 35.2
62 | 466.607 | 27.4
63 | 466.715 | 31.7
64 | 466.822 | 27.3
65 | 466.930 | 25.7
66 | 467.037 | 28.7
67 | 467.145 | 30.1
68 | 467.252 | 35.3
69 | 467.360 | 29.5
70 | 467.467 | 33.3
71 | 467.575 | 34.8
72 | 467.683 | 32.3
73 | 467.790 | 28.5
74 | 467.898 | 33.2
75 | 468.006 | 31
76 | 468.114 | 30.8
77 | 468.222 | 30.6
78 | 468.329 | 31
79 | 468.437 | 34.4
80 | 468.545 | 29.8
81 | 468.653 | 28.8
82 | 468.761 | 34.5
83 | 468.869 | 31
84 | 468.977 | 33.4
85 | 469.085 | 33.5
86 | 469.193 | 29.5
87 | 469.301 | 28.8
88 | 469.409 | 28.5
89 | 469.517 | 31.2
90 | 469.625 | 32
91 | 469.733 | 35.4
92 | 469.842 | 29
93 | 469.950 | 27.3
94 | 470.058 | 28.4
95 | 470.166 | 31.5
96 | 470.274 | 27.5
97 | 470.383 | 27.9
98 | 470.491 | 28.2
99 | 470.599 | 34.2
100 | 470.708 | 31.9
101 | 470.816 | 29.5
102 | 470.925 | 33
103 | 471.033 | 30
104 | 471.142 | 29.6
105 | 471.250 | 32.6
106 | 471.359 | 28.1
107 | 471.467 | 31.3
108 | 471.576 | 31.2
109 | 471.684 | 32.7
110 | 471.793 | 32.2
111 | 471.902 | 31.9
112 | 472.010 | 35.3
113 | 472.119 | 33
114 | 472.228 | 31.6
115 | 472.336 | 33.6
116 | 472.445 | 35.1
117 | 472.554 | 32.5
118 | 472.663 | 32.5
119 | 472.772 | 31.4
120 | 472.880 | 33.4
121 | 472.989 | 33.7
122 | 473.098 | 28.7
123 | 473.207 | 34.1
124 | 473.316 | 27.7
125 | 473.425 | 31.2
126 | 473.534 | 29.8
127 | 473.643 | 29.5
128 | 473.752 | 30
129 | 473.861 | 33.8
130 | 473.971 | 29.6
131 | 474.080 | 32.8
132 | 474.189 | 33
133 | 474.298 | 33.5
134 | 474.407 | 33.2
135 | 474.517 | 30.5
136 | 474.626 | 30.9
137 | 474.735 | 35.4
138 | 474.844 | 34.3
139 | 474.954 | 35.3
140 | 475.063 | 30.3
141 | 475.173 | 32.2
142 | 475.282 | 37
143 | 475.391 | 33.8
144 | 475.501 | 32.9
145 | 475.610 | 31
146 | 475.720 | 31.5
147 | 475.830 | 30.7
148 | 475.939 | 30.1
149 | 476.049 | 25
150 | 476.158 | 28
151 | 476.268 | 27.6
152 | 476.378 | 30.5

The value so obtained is 0.60 nm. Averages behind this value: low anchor 33.8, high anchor 33.1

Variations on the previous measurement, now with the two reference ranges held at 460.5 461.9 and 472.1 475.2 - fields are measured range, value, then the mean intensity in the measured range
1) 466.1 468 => 0.10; 31.2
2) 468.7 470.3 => 0.09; 30.8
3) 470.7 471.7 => 0.05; 30.9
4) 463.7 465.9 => 0.15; 31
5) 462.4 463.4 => 0.01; 33.2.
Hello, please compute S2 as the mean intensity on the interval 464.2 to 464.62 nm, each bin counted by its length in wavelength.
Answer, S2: 28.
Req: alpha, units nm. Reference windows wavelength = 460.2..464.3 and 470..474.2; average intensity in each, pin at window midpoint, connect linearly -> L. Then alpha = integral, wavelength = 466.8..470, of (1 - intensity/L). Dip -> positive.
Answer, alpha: 0.08 nm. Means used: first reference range 32.6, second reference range 31.4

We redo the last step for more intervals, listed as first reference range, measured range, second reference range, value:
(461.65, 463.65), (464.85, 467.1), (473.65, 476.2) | 0.06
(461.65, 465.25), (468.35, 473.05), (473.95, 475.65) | 0.16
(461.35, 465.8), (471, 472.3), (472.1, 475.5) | 0.03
